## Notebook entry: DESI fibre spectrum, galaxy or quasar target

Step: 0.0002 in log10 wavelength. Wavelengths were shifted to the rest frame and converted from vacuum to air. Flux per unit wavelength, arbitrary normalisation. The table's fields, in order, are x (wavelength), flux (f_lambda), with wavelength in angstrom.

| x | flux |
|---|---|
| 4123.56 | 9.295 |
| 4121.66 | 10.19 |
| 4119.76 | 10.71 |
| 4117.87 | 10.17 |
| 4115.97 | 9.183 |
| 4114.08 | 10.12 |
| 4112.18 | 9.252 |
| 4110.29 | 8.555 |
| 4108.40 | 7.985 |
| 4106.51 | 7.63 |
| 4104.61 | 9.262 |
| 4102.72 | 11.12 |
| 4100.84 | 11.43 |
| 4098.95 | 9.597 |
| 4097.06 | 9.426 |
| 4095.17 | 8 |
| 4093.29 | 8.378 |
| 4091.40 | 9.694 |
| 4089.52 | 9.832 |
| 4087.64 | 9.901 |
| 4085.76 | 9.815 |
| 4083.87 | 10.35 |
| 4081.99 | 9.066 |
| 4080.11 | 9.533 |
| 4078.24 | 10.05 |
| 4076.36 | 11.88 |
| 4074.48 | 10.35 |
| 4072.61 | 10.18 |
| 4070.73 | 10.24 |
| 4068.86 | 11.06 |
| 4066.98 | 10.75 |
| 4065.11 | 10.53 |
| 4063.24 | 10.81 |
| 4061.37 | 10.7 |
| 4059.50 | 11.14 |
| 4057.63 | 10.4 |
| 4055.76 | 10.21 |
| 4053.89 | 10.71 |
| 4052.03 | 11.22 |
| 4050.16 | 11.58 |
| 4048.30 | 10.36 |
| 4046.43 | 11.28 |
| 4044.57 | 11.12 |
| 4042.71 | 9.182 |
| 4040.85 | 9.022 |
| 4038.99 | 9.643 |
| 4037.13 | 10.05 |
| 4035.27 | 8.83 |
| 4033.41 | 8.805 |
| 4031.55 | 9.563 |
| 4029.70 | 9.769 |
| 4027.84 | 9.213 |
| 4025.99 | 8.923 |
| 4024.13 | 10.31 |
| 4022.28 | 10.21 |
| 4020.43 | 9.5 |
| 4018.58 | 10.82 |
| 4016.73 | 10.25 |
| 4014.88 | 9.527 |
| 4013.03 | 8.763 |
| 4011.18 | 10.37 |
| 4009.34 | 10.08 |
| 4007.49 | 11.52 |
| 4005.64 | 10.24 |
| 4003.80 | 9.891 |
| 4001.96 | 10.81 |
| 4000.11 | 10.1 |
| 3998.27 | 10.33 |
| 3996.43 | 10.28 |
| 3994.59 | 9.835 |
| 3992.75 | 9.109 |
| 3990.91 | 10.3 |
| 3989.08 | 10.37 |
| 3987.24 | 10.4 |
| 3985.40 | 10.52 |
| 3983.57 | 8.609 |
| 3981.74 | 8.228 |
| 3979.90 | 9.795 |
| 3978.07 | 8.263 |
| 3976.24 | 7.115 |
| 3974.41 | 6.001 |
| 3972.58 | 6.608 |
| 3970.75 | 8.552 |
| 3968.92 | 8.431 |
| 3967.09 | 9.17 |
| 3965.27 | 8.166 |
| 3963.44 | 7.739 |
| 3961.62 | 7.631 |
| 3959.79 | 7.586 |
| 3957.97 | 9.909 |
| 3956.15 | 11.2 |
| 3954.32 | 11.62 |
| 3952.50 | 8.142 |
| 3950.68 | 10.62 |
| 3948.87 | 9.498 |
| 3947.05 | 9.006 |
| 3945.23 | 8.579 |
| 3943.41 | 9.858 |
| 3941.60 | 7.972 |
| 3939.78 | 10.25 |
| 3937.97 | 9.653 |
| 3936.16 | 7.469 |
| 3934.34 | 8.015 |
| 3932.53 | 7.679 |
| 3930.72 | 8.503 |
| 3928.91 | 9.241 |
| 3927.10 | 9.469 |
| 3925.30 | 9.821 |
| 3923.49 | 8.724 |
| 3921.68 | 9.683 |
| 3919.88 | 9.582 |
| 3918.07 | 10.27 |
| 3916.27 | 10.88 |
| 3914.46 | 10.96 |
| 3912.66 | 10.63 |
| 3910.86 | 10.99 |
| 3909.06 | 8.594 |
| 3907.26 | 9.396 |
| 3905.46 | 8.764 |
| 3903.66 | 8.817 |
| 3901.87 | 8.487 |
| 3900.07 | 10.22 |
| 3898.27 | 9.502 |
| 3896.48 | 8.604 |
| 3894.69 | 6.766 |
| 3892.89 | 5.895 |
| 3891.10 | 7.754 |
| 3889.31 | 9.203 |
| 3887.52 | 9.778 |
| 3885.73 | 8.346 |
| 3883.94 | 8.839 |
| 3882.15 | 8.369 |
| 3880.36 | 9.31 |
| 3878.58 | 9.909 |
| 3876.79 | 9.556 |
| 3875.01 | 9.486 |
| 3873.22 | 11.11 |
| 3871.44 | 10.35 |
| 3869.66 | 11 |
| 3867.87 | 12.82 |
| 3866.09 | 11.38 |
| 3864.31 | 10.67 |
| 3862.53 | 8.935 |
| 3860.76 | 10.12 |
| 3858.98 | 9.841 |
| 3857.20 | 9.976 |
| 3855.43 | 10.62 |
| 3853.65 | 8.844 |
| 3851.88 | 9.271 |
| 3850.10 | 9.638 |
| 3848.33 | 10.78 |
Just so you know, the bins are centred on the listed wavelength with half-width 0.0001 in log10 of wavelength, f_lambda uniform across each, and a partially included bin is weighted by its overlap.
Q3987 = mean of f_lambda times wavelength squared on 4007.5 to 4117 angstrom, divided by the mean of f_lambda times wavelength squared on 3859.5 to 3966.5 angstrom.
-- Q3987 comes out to 1.1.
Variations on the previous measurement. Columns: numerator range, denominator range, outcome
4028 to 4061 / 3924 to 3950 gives 1.20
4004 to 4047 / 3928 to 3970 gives 1.14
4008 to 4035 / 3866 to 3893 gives 1.09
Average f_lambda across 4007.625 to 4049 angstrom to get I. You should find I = 9.83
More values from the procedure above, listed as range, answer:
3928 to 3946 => 8.72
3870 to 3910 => 8.99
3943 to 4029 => 9.4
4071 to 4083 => 10.2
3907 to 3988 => 9.08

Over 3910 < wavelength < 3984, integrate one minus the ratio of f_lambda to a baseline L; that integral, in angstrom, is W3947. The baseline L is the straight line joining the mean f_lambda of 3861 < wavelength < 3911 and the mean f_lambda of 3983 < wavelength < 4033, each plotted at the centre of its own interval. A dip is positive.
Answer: 4.9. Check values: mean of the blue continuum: 9.37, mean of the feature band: 9.03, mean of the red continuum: 9.98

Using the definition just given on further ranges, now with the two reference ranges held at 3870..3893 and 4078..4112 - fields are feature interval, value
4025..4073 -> -4.3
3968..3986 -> 2.2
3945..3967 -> 0.3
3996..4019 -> -2.2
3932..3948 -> 0.9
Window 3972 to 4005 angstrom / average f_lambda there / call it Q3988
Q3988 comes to 9.29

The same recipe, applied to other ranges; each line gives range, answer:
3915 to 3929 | 9.77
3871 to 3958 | 9.28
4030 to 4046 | 9.6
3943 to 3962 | 9.46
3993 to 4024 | 10.1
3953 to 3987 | 8.65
